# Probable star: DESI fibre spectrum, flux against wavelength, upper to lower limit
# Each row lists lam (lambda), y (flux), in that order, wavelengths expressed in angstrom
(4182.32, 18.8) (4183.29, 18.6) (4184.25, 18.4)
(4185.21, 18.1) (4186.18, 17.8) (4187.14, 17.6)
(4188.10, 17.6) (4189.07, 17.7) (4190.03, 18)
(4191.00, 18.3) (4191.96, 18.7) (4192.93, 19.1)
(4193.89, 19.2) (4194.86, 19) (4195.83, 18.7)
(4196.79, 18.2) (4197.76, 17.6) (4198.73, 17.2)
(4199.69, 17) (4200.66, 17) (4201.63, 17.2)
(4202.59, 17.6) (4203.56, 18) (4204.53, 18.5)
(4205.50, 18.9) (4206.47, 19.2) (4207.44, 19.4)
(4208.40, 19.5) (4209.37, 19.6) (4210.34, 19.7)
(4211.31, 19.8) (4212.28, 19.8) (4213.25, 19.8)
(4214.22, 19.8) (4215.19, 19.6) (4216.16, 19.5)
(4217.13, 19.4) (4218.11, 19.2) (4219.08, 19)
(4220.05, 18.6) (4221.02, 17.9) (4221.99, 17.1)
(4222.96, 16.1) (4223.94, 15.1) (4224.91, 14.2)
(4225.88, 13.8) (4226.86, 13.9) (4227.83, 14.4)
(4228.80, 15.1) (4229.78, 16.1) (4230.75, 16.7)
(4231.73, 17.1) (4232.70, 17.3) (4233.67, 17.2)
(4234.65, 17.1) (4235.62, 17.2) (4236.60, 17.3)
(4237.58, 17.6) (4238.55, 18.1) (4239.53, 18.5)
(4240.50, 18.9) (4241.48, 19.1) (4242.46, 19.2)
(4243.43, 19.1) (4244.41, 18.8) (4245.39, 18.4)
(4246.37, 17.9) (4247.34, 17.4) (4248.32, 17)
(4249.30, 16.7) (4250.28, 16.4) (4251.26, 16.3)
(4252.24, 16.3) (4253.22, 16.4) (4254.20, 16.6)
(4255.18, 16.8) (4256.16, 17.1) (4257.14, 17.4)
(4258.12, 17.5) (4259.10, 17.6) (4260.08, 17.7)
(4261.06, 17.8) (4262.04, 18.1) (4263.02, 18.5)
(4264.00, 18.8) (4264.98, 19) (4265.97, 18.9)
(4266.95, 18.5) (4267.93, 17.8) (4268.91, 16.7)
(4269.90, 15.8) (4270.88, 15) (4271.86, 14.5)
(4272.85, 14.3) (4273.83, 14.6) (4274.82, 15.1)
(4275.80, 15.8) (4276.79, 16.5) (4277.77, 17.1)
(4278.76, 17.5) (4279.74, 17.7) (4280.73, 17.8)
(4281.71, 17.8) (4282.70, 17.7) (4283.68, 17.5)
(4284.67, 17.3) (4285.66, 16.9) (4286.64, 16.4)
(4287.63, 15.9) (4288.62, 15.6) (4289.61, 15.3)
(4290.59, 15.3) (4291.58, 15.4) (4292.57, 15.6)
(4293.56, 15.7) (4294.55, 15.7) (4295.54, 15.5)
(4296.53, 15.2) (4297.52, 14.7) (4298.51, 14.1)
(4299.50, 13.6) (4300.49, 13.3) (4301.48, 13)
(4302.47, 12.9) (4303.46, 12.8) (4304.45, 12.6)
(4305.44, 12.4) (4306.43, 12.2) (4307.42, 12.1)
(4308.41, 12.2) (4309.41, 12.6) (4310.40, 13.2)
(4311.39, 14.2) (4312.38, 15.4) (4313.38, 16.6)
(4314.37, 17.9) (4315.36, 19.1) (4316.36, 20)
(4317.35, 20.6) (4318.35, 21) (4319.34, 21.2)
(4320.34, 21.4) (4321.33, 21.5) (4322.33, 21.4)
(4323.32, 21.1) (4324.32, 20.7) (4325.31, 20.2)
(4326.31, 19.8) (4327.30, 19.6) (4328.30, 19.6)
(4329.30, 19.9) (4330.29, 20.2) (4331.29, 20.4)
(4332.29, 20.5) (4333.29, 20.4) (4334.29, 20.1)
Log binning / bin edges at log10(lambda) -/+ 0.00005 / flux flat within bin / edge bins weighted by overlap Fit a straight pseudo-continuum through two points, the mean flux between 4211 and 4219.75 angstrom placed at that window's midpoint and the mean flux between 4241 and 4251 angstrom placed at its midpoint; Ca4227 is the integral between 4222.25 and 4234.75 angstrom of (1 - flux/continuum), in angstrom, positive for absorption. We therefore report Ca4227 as 2.1 angstrom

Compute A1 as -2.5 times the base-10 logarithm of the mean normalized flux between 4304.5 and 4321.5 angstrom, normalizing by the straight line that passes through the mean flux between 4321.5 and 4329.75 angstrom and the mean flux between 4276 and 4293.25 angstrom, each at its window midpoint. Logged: 0.17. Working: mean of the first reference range 16.6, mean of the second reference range 20.3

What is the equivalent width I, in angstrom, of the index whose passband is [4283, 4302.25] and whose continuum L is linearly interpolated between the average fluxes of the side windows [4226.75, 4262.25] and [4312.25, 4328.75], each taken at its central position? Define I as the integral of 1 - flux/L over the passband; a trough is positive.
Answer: 3.6 angstrom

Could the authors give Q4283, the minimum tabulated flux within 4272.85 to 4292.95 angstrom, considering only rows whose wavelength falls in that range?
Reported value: 14.3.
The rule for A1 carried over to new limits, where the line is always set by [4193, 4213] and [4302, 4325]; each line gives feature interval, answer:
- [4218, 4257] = 0.06 mag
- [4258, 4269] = -0.03 mag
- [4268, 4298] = 0.08 mag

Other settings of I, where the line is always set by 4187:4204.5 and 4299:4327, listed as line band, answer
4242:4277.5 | 0.30 angstrom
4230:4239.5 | 0.13 angstrom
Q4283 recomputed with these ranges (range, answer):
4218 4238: 13.8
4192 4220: 17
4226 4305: 12.6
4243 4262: 16.3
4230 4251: 16.4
